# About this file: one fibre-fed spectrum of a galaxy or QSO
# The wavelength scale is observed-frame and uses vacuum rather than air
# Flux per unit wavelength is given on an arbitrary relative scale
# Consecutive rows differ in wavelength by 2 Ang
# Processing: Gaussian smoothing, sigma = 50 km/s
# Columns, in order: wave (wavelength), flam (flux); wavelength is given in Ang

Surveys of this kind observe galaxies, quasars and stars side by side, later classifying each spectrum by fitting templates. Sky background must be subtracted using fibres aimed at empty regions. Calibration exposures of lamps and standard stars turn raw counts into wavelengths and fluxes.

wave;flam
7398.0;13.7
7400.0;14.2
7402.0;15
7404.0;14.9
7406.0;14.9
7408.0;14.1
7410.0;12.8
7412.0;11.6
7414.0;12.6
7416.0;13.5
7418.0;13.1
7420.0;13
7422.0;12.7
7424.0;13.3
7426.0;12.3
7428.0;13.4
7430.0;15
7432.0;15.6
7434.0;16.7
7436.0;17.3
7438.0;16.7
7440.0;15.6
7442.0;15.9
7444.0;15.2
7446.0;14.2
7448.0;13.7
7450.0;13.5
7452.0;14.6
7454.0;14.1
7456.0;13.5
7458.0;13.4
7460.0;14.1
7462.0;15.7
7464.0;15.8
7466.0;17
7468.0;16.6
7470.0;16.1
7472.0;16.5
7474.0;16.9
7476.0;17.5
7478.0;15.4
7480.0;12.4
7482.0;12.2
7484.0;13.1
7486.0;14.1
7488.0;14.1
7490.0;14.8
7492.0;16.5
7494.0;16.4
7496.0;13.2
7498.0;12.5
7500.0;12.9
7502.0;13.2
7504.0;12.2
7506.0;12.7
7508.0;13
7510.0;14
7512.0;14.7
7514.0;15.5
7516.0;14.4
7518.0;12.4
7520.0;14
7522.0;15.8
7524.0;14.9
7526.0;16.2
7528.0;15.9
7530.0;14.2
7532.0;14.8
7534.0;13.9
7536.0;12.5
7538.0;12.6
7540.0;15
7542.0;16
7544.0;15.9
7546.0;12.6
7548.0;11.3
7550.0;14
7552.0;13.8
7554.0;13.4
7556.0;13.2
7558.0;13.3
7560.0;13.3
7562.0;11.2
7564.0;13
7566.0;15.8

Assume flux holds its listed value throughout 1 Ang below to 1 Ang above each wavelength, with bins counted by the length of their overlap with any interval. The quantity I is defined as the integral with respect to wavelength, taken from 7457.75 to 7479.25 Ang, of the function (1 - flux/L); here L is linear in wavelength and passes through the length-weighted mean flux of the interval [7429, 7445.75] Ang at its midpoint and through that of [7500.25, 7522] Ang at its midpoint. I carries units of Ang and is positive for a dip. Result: -1.4 Ang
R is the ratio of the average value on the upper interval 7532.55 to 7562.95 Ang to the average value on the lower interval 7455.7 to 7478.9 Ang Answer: 0.86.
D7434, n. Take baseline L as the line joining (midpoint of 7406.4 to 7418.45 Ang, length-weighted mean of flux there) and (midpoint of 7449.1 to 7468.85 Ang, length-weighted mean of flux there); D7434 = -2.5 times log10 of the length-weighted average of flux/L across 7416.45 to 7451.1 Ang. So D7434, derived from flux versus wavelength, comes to -0.05 mag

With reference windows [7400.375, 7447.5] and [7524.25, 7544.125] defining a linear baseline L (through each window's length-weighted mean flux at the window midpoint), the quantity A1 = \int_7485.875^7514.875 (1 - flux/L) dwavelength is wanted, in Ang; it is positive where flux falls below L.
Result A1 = 1.1 Ang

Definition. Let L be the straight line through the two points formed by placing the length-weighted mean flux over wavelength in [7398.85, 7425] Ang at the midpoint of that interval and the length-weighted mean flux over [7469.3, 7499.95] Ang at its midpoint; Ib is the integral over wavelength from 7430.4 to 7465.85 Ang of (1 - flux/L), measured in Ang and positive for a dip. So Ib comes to -2.5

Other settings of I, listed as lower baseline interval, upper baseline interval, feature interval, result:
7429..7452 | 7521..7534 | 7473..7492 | 0.8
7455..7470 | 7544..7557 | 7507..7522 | -0.1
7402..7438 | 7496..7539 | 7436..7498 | -4.4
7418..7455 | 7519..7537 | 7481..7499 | 0.7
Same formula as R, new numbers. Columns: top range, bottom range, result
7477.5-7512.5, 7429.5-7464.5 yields 0.91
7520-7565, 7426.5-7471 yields 0.92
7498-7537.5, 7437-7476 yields 0.92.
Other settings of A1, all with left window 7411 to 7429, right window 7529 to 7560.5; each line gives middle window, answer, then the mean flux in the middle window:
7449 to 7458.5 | -0.6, 13.8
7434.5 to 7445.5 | -2.6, 16.1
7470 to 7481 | -2.1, 15.8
